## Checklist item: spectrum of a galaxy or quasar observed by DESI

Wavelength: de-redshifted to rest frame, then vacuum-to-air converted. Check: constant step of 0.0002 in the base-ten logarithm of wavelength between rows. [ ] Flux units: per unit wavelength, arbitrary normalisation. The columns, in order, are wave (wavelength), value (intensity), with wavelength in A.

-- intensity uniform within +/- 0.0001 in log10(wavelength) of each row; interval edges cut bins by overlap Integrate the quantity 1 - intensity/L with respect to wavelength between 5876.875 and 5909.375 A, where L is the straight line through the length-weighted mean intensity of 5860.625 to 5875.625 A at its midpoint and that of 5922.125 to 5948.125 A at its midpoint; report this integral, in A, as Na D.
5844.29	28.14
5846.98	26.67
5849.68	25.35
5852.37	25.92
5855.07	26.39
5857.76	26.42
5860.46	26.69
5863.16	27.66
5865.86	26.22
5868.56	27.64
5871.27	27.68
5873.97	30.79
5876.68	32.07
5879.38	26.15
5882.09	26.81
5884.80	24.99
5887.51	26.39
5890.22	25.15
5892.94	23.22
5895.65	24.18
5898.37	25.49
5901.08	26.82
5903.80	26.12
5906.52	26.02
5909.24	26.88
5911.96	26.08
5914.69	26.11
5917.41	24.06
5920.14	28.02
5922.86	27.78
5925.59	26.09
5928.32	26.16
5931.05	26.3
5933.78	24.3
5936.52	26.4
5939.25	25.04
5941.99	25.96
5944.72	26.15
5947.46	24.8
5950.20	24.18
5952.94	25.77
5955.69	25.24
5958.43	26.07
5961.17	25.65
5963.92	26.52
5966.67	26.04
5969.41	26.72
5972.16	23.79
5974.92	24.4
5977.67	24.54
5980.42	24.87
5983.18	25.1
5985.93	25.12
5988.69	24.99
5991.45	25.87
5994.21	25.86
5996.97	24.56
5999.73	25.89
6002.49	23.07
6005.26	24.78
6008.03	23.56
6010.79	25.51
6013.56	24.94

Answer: 1.6 A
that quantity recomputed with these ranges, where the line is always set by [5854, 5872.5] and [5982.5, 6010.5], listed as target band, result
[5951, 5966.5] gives -0.2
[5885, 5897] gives 0.8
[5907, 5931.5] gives -0.3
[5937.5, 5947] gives 0.0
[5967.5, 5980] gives 0.2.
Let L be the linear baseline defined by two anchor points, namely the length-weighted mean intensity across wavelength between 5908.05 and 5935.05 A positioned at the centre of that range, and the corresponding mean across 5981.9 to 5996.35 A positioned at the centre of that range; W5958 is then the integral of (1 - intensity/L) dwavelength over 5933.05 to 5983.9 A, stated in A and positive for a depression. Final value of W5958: 0.73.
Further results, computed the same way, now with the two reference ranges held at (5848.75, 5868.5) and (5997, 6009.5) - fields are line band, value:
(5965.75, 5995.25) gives -0.6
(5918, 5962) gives -0.9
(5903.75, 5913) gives -0.2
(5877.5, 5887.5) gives -0.1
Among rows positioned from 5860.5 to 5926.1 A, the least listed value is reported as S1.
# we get 23.22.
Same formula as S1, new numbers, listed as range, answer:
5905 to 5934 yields 24.06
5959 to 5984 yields 23.79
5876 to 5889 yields 24.99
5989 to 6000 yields 24.56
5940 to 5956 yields 24.18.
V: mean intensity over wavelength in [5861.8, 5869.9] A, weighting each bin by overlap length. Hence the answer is 27.2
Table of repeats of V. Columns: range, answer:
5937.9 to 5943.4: 25.5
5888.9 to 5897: 24.2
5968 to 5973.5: 25.3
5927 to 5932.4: 26.2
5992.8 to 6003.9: 24.9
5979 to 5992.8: 25.2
